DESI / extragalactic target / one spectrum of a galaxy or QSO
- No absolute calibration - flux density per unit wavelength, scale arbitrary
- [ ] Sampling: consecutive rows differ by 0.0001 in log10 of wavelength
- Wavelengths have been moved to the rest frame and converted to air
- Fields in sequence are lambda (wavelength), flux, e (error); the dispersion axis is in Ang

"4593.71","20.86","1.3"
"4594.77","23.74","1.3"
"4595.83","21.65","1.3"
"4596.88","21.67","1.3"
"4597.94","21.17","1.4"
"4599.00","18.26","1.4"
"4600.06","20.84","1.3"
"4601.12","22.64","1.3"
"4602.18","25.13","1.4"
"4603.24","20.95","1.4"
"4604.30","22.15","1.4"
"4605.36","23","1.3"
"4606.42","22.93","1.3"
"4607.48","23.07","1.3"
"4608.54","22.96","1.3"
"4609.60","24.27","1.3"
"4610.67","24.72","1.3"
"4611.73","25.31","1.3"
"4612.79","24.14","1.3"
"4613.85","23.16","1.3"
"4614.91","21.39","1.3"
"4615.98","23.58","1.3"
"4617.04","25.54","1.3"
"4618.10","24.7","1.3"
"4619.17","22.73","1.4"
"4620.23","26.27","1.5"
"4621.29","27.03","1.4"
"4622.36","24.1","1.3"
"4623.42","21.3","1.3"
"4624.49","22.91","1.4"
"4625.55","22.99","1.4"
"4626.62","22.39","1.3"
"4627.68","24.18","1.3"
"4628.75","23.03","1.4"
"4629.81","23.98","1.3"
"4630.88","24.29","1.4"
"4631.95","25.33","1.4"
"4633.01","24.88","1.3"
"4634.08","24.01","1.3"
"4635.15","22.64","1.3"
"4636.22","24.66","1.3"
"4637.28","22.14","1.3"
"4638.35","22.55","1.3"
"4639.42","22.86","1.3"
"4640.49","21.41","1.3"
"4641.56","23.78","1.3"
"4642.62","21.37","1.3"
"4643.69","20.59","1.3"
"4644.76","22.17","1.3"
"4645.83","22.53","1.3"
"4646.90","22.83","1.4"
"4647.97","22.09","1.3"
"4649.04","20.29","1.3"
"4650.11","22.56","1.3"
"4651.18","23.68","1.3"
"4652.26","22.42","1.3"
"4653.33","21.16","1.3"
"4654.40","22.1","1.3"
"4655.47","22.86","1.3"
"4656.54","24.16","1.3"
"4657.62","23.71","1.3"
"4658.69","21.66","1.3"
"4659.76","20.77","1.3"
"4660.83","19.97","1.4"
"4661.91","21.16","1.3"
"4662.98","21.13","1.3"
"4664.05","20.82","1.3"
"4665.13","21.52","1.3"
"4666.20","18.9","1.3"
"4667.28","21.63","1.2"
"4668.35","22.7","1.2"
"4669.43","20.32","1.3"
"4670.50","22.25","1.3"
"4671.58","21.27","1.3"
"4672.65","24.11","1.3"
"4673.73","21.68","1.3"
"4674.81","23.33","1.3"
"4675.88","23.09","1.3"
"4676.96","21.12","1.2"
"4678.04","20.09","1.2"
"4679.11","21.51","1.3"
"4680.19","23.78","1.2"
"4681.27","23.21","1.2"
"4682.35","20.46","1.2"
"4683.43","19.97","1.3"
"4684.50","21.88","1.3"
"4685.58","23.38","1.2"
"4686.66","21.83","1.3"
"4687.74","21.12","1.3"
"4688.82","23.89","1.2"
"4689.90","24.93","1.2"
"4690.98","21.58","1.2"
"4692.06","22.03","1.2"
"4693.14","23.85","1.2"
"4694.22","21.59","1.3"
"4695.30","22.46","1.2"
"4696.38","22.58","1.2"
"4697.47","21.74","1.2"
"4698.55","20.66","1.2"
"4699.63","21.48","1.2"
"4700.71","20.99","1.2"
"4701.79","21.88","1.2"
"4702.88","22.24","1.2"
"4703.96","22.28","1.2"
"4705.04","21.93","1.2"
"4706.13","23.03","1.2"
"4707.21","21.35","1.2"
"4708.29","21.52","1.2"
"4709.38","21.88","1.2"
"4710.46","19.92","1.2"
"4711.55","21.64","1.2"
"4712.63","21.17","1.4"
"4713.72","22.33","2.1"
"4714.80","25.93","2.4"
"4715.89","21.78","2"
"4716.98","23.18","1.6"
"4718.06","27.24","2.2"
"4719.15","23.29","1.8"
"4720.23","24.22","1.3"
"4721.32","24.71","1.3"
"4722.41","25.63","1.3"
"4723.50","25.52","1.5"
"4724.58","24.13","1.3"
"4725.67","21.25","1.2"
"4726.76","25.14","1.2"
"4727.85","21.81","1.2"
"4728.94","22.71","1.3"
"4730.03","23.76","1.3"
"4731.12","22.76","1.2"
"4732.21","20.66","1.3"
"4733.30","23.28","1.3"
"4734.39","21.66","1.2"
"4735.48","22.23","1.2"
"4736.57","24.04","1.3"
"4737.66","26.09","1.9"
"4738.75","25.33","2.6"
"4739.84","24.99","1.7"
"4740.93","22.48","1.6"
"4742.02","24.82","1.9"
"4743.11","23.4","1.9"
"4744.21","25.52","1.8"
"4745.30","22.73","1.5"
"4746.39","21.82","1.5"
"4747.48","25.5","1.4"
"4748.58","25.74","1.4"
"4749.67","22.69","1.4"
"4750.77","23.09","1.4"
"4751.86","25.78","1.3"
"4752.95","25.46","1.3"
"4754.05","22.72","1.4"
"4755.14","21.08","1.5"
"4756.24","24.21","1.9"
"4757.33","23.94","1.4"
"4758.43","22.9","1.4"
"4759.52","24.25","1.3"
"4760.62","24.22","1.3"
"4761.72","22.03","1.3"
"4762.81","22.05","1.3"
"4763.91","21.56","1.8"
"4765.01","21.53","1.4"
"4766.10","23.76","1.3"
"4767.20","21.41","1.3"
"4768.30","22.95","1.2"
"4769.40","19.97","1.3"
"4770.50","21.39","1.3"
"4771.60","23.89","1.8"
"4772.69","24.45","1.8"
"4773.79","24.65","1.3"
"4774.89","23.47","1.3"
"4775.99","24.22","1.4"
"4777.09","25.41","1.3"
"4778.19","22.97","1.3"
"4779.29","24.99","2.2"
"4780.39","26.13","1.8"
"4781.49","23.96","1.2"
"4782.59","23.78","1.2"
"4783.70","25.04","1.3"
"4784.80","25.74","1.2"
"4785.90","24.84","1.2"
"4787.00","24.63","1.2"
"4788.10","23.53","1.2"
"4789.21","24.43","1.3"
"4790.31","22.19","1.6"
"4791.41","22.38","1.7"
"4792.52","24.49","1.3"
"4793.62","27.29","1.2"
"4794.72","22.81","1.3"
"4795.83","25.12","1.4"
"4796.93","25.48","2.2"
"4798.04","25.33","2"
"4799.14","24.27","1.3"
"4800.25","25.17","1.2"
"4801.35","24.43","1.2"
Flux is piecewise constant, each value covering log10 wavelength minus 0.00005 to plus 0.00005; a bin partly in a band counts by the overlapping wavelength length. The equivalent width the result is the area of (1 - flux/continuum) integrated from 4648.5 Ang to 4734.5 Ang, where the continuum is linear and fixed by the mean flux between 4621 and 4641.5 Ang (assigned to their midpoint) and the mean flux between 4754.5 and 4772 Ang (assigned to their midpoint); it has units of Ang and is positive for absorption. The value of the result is 2.70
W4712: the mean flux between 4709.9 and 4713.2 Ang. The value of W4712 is 20.9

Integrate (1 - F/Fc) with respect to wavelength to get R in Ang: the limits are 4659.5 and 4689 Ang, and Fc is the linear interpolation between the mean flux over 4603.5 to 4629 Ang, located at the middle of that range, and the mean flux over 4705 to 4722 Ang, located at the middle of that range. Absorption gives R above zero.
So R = 1.9 Ang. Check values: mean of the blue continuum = 23.6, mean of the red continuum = 22.9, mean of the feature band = 21.7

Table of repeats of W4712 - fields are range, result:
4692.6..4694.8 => 22.7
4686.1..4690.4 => 22.9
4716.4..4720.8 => 24.5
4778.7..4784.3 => 24.8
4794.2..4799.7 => 24.6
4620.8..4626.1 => 23.6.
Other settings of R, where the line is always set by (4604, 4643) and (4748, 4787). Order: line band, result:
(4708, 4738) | 0.5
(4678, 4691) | 0.8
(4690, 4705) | 1.0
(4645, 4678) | 2.4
